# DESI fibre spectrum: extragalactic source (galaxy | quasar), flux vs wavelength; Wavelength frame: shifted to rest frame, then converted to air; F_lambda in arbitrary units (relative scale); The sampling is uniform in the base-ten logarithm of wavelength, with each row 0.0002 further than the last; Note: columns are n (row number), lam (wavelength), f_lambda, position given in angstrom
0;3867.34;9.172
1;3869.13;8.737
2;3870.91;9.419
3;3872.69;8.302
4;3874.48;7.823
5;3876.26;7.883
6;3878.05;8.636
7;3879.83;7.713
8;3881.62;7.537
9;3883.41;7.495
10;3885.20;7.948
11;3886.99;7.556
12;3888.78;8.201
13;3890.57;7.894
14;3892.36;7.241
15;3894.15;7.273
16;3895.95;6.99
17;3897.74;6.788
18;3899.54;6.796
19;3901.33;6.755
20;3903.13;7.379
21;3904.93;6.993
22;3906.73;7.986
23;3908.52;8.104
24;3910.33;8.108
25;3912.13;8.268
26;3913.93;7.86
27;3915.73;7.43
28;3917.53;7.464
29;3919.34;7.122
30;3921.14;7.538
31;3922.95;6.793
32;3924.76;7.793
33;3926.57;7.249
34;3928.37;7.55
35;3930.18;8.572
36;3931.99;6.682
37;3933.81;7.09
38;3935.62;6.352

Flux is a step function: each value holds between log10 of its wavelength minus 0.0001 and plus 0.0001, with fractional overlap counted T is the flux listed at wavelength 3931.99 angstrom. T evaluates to 6.682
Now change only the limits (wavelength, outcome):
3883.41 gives 7.495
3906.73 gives 7.986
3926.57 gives 7.249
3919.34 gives 7.122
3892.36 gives 7.241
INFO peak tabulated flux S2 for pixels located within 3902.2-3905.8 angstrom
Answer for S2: 7.379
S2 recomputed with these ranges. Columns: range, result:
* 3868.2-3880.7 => 9.419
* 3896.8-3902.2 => 6.796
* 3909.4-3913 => 8.268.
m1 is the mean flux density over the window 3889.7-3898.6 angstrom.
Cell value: 7.24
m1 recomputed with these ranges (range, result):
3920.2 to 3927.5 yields 7.35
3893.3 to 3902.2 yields 6.92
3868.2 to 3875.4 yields 8.56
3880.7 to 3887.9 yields 7.63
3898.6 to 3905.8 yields 6.98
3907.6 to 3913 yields 8.16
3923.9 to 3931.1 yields 7.8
